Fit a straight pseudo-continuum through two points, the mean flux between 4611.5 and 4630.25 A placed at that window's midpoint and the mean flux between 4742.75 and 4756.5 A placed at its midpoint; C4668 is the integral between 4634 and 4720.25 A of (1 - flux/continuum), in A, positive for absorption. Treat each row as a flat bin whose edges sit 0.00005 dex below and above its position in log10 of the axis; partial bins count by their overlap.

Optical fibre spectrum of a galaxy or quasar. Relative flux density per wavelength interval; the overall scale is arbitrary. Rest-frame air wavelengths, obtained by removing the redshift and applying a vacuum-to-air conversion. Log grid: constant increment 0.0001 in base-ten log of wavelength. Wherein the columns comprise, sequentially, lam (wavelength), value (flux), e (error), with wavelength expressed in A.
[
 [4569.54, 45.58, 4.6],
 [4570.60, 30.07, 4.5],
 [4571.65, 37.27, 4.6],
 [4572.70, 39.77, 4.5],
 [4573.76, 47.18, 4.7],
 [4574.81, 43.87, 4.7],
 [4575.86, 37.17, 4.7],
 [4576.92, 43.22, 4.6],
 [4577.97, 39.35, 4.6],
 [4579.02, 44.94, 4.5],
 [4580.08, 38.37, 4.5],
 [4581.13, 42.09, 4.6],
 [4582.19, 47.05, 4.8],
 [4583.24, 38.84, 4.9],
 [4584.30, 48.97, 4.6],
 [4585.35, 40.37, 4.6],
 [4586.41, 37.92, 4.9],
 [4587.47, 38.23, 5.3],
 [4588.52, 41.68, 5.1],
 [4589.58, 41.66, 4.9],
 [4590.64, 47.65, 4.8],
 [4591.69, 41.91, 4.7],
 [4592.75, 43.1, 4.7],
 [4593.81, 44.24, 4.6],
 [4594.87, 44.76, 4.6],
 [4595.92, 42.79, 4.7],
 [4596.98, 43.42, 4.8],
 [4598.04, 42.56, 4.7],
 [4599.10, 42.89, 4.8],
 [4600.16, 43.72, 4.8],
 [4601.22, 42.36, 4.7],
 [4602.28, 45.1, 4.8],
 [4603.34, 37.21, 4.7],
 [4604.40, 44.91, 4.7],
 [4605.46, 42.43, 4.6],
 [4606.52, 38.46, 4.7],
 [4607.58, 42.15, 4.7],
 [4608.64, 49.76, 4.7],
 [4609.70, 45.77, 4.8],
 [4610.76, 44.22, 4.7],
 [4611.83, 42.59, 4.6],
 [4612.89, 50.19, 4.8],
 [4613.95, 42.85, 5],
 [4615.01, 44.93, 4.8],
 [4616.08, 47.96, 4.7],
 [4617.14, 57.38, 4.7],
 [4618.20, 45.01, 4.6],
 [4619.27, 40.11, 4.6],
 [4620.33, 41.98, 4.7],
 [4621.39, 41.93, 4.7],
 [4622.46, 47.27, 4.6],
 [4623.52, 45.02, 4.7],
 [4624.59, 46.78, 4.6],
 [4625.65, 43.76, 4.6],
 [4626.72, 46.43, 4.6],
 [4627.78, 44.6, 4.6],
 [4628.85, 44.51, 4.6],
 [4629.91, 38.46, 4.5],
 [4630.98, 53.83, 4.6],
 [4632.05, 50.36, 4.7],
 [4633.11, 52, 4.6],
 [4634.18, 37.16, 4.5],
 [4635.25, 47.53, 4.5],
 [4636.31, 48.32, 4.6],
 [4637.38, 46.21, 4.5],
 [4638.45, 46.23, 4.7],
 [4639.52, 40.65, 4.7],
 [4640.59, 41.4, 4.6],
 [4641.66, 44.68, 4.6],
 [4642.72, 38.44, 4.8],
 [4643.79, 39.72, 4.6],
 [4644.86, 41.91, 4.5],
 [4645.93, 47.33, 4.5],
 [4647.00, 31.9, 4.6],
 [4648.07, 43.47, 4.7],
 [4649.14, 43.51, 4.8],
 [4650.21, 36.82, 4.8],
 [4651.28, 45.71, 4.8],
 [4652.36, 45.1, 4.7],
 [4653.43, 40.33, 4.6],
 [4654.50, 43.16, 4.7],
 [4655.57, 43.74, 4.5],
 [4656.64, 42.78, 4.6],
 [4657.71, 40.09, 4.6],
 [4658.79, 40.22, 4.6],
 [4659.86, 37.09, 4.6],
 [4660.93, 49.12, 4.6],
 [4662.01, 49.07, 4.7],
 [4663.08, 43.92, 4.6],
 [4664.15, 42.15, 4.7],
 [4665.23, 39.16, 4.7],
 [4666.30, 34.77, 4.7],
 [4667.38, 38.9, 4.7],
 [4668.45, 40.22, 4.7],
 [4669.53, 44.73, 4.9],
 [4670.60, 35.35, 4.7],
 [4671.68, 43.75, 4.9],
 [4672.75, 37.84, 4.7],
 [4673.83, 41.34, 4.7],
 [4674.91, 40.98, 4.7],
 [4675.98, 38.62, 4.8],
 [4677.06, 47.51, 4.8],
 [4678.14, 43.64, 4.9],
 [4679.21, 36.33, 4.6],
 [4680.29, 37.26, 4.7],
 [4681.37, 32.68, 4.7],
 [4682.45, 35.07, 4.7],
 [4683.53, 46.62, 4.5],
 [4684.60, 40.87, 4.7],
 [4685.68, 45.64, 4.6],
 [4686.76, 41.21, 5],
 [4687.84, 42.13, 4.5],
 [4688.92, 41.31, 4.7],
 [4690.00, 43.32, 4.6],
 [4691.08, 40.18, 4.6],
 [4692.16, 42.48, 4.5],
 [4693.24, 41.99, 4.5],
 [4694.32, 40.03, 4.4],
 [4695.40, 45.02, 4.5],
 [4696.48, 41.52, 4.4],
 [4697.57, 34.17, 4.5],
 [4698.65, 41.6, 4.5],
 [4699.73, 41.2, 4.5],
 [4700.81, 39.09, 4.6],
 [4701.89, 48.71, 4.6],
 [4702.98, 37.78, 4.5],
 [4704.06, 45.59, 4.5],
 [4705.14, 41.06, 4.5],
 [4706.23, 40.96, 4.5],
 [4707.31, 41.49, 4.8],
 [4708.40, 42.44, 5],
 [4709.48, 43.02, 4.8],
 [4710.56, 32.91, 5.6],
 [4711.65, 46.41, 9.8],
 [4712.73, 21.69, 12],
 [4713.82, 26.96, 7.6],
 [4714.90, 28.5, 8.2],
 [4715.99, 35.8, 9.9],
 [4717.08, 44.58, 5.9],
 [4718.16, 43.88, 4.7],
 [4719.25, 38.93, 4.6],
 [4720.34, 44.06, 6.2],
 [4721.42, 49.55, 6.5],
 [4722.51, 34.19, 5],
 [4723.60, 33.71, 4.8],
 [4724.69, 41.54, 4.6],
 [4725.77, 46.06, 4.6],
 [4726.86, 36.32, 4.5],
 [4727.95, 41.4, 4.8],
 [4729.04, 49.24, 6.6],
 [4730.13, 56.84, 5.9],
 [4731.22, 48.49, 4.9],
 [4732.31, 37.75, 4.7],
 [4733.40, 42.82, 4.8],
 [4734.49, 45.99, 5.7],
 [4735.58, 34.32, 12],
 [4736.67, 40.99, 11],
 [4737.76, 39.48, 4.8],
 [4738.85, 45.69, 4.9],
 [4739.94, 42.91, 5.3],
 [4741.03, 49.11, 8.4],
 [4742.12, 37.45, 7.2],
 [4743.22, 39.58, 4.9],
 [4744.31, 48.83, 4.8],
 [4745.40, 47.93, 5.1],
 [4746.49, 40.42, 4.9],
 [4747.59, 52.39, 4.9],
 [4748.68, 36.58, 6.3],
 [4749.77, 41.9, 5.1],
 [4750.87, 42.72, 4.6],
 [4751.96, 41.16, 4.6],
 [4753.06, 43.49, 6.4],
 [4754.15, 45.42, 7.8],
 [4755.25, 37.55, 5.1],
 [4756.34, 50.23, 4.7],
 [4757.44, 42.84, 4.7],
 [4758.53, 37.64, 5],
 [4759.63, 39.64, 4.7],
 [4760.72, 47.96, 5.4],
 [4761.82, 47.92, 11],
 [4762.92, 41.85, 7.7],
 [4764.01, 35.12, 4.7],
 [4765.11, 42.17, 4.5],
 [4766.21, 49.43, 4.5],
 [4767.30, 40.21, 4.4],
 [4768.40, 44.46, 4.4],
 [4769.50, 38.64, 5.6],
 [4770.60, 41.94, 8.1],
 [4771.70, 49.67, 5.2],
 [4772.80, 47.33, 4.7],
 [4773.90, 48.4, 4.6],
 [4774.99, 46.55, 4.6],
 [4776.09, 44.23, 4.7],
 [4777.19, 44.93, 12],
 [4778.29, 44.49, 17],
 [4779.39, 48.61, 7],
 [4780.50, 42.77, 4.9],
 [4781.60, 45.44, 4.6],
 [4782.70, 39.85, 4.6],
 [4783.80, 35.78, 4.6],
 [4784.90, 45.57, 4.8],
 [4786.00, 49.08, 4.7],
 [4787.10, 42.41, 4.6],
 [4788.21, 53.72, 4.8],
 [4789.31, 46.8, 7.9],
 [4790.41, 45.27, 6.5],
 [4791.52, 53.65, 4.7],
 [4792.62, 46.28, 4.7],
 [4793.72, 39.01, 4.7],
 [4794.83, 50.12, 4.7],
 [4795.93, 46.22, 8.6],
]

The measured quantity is 6.9 A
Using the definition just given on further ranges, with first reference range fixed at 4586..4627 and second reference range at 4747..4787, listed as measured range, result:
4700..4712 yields 0.6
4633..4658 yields 0.7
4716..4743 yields 0.7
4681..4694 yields 0.8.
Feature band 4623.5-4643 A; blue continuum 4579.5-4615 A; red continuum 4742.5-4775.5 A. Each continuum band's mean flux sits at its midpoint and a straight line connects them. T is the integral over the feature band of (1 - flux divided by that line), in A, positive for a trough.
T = -0.89 A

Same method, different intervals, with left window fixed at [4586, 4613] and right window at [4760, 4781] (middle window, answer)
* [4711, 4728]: 2.3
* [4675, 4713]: 2.7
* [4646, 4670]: 1.0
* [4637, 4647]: 0.3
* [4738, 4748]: -0.1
